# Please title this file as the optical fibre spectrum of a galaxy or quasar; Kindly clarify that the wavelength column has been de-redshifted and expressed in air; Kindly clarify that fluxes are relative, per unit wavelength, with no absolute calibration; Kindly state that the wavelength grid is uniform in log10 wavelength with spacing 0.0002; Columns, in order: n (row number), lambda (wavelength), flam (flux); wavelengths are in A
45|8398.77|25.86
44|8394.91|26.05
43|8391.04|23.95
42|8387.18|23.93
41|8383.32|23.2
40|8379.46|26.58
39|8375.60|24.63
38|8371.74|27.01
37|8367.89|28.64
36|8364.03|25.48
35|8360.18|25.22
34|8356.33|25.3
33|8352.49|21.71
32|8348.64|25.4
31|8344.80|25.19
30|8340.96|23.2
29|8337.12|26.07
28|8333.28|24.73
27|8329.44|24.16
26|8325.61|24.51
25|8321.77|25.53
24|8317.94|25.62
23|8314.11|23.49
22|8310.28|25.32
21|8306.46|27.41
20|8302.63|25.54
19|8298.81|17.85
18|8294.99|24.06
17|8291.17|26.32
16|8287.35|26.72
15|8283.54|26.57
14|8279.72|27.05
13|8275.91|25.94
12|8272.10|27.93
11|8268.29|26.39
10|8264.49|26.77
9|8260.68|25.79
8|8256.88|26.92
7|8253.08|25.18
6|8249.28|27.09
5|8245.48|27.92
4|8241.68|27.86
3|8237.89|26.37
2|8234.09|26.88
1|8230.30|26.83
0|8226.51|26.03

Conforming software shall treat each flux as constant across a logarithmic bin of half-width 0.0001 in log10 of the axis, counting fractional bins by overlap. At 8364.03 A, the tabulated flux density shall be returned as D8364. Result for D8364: 25.48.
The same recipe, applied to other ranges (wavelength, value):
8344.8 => 25.19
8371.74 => 27.01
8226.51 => 26.03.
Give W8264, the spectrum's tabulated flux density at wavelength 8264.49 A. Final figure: 26.77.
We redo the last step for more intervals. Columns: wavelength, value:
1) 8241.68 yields 27.86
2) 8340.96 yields 23.2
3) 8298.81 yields 17.85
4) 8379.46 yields 26.58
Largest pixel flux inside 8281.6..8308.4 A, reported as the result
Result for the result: 27.41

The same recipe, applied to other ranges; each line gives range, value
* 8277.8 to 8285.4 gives 27.05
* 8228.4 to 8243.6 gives 27.86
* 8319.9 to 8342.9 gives 26.07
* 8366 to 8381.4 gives 28.64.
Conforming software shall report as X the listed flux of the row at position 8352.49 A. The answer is 21.71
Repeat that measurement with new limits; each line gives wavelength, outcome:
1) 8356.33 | 25.3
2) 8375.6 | 24.63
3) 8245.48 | 27.92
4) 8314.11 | 23.49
